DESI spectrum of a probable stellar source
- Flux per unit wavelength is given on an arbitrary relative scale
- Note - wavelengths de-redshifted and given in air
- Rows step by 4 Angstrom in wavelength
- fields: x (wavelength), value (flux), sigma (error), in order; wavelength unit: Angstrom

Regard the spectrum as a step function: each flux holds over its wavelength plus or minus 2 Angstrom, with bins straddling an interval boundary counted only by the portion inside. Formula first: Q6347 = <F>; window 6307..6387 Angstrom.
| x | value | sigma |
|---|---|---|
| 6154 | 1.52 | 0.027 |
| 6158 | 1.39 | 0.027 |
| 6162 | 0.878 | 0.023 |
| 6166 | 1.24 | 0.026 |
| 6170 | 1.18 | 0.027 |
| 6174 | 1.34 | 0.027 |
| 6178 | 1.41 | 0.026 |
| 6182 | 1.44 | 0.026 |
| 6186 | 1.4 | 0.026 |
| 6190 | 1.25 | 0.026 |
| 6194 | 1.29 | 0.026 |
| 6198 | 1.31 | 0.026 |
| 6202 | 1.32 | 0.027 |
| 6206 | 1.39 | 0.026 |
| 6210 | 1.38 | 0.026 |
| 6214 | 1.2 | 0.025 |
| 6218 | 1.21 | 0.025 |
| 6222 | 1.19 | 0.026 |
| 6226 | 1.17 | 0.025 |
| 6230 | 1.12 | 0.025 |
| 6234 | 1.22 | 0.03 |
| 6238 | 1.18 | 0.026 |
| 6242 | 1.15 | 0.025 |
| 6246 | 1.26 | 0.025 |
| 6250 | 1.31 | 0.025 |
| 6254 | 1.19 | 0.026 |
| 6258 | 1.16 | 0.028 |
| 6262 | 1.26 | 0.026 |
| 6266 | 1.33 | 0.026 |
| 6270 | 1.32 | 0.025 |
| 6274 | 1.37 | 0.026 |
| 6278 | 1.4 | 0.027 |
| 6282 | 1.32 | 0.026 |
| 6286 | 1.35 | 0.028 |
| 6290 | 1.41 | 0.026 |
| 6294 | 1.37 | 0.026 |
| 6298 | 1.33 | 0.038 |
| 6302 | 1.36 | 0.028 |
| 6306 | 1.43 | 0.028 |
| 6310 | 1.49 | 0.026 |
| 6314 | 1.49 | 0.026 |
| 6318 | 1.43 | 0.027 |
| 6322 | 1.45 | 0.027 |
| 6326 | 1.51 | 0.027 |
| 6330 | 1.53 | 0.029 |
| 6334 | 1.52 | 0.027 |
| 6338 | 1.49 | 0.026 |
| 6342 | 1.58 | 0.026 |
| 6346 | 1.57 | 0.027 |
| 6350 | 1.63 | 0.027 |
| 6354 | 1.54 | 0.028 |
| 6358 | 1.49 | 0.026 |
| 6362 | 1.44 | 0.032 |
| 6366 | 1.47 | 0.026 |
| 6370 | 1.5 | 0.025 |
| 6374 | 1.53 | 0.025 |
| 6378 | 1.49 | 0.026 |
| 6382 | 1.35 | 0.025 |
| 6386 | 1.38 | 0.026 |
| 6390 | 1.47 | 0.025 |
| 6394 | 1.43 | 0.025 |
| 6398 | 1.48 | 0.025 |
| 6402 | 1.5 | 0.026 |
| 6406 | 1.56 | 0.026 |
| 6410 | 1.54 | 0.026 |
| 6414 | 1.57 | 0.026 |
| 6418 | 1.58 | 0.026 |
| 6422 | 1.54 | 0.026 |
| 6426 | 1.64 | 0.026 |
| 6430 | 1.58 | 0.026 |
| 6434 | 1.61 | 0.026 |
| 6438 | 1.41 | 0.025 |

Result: 1.49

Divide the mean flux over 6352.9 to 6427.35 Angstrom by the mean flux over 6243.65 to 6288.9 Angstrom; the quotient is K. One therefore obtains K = 1.15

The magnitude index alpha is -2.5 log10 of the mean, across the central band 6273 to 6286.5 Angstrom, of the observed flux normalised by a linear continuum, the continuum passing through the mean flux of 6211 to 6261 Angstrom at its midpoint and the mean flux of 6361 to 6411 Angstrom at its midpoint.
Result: -0.07 mag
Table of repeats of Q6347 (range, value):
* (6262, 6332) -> 1.4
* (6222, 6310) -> 1.29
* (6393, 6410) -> 1.5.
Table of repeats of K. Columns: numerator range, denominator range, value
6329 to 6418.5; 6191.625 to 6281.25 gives 1.19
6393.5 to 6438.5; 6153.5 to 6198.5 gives 1.19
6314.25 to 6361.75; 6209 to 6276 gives 1.23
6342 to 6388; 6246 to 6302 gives 1.13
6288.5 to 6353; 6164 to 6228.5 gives 1.14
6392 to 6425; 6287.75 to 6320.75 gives 1.08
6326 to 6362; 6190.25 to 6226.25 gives 1.20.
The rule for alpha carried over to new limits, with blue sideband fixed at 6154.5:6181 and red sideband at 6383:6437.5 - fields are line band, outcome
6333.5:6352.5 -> -0.08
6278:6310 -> 0.02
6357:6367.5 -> 0.01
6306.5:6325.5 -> -0.03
